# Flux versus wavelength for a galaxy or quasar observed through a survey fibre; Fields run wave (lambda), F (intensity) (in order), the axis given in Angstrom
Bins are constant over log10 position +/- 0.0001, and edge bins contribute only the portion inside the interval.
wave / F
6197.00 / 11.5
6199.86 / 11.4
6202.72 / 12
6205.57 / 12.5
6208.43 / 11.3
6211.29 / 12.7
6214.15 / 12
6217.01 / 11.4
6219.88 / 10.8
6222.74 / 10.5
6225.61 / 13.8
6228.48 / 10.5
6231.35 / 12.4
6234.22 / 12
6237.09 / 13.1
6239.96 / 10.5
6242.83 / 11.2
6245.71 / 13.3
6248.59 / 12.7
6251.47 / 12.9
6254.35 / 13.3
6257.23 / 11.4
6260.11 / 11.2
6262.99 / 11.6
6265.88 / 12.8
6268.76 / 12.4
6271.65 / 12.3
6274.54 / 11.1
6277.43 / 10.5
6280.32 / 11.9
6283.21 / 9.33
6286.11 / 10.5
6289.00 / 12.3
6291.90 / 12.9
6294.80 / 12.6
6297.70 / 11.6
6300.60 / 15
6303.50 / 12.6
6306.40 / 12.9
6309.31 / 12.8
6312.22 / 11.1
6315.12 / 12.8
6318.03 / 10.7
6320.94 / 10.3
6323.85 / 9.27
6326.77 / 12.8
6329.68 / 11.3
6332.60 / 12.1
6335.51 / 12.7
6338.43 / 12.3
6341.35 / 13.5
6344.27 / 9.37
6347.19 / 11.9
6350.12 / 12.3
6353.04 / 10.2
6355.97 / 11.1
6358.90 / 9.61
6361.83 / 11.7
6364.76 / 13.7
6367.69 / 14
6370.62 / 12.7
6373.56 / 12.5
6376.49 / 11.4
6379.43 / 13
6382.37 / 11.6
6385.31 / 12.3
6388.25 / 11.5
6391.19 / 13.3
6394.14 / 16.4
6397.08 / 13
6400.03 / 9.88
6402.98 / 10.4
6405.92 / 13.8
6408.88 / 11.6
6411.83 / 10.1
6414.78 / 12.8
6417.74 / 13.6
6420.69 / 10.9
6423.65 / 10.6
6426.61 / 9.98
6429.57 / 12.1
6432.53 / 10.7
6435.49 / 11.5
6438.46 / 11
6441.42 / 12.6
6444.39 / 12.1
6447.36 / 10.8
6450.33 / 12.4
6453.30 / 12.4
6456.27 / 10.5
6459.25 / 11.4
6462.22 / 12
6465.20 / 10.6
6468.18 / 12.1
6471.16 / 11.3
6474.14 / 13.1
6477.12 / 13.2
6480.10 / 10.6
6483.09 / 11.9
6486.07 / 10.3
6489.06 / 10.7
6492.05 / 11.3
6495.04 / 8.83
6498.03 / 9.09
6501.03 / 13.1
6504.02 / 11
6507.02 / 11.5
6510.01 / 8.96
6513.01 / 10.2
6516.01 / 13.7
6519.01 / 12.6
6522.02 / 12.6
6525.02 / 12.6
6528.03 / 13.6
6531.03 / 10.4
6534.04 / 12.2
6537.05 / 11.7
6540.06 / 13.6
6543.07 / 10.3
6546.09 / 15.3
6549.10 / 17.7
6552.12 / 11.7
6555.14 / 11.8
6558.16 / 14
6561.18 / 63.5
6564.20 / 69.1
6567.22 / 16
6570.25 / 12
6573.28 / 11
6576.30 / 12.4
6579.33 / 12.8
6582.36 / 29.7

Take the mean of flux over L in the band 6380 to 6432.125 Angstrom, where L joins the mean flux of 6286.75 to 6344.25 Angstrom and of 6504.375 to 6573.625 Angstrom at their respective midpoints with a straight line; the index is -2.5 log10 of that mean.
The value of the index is 0.18 mag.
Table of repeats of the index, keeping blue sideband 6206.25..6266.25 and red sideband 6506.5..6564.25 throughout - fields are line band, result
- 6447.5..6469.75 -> 0.315 mag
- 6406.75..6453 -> 0.283 mag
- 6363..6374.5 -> 0.067 mag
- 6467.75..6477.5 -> 0.258 mag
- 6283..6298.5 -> 0.099 mag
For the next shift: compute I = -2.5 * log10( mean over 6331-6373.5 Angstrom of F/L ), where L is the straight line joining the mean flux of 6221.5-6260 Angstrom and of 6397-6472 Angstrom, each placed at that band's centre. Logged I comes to -0.02 mag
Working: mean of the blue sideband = 12.1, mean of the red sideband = 11.5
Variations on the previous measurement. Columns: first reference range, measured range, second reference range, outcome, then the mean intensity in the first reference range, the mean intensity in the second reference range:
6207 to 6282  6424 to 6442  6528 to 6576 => 0.43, 11.9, 19.6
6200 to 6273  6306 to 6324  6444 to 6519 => 0.03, 12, 11.3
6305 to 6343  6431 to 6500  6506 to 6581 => 0.31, 11.9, 16.9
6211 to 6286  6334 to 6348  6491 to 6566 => 0.12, 11.8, 16.5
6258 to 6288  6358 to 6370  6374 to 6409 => -0.02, 11.4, 12.4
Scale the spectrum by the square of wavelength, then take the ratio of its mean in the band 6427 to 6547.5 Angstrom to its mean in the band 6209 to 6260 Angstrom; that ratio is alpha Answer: 1.05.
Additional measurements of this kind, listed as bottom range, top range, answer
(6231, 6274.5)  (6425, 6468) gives 1.00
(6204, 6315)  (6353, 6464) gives 1.04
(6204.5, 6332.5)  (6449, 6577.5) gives 1.33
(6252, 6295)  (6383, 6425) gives 1.08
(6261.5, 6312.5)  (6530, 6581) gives 1.74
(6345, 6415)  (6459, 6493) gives 0.99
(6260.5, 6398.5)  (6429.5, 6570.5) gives 1.26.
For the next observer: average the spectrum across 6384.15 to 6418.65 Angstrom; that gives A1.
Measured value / 12.4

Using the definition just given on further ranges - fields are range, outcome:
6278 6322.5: 11.9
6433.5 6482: 11.7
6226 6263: 12.1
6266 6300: 11.7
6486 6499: 10.1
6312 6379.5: 11.8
